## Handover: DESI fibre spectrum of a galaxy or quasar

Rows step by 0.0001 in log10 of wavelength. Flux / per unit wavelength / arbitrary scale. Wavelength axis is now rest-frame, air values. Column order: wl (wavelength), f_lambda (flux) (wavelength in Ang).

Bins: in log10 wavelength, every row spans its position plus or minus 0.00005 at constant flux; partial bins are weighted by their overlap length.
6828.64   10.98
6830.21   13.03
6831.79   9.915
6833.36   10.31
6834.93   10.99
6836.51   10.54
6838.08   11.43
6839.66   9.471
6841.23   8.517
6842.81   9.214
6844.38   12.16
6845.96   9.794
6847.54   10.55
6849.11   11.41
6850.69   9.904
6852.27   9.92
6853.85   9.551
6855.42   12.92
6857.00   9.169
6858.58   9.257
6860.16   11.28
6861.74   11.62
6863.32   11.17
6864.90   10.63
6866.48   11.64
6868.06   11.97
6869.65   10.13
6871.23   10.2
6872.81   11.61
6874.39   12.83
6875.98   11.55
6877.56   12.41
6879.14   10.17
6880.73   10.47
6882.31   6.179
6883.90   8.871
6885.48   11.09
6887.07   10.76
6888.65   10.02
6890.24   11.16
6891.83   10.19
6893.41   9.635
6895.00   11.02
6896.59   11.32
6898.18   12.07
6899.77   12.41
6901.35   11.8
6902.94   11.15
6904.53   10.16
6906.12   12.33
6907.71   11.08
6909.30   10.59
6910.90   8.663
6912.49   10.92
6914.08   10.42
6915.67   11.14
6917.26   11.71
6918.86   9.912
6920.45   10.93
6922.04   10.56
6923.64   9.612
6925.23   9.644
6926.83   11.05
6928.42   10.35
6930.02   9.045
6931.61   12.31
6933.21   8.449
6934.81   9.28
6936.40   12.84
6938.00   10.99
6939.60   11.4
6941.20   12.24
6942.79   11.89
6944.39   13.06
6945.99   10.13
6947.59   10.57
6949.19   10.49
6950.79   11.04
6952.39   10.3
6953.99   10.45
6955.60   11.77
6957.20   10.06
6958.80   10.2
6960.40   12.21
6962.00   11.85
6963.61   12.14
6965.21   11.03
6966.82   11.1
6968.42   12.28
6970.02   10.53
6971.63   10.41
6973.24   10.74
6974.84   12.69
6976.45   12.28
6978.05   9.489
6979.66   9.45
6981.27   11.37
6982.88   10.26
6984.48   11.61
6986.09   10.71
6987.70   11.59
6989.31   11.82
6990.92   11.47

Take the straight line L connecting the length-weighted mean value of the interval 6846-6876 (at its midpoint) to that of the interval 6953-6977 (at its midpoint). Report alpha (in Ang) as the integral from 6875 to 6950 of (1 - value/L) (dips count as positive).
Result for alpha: 2.4 Ang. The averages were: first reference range 10.9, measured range 10.7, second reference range 11.3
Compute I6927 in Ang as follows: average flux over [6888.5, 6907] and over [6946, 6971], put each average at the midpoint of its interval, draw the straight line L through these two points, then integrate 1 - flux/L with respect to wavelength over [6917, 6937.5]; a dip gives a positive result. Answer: 1.3 Ang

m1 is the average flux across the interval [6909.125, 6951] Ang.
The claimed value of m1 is 10.7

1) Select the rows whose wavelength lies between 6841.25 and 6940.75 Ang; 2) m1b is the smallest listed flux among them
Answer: 6.179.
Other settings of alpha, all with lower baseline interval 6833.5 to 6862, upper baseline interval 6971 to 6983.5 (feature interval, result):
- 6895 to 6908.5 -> -1.2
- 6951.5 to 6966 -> -0.4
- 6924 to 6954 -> -0.3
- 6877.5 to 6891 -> 0.7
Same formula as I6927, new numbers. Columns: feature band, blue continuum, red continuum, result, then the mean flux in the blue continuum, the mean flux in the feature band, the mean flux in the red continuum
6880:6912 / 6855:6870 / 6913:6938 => 0.5 Ang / 10.9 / 10.6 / 10.5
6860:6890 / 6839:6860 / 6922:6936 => -1.8 Ang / 10.2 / 10.8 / 10.1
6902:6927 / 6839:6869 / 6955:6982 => 0.6 Ang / 10.5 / 10.6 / 11.1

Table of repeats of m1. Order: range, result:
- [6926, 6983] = 11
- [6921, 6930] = 10.2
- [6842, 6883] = 10.7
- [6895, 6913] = 11.1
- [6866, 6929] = 10.7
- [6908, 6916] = 10.3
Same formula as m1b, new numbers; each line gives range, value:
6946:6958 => 10.06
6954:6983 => 9.45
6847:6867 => 9.169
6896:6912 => 8.663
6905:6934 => 8.449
